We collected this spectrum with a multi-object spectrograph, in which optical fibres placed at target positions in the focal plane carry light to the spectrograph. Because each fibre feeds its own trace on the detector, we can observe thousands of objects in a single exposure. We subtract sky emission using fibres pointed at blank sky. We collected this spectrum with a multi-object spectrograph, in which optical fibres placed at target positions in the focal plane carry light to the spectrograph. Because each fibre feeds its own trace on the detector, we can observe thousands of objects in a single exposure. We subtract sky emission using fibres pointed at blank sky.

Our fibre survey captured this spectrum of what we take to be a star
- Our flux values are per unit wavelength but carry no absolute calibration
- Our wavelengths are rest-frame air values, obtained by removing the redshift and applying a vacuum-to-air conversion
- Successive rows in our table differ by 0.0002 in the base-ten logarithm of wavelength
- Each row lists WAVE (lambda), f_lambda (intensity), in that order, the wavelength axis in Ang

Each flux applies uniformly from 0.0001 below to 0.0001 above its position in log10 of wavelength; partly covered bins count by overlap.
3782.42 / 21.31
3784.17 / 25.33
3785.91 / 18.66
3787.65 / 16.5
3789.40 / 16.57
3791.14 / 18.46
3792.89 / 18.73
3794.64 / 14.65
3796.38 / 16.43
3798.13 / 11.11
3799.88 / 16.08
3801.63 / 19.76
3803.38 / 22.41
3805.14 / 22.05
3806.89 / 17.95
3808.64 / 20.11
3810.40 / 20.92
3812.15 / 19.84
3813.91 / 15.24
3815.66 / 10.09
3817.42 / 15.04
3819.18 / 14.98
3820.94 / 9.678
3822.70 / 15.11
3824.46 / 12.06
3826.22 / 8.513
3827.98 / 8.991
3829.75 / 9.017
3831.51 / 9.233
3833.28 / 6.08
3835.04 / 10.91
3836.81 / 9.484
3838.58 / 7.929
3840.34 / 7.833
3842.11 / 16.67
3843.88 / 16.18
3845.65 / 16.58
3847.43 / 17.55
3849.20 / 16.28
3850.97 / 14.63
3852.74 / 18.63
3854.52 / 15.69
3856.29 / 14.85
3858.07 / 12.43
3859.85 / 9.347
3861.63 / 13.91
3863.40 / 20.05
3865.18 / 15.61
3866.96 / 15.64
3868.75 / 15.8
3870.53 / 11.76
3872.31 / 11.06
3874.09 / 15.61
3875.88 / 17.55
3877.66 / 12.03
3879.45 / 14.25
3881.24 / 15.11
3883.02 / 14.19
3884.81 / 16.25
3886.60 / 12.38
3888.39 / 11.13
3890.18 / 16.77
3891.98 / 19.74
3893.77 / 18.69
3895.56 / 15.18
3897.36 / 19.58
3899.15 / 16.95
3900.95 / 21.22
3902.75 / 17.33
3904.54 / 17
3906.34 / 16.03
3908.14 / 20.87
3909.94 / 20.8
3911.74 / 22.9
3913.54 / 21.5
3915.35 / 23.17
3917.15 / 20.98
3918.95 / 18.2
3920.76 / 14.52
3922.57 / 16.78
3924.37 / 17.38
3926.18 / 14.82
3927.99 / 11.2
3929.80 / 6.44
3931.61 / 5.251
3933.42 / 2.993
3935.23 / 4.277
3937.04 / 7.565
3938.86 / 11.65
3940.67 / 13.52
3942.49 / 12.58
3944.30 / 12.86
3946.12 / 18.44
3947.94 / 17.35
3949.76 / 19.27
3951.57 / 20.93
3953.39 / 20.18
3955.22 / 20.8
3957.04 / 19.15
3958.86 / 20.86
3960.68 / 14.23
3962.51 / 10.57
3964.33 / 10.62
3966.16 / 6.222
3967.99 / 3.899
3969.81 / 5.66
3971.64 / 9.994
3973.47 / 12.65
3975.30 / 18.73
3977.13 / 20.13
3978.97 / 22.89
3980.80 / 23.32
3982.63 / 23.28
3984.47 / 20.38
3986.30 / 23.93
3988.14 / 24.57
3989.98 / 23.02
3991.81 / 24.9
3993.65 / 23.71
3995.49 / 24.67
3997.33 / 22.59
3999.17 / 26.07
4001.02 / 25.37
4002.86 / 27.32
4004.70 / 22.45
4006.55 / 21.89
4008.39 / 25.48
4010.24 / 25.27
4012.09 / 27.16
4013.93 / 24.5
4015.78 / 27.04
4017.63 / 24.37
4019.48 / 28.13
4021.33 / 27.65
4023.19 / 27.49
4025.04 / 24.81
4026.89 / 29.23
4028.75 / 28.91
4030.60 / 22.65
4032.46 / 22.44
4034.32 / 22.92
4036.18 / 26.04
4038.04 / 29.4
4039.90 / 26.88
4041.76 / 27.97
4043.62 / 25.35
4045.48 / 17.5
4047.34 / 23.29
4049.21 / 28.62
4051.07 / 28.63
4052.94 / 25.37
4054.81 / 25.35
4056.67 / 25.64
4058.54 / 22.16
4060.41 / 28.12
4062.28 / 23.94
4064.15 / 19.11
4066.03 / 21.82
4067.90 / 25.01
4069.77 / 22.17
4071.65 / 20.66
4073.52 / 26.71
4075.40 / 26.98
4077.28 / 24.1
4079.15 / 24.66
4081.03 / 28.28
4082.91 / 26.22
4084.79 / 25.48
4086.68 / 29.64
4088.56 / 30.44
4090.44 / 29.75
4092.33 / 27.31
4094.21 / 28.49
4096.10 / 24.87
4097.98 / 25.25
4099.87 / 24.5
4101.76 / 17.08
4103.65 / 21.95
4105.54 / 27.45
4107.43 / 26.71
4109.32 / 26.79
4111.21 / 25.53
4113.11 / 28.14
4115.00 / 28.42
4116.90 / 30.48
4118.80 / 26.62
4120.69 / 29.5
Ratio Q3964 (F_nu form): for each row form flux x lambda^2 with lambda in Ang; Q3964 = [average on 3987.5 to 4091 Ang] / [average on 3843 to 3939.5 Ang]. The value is 1.79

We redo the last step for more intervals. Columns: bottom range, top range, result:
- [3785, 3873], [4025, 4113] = 1.96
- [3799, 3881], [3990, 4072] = 1.92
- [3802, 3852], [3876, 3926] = 1.29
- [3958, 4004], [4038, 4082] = 1.37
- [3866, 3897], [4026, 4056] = 1.86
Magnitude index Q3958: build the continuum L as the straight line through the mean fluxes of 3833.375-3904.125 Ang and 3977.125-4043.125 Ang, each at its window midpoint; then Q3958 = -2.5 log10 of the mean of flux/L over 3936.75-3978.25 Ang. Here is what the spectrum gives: 0.420 mag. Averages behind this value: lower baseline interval 14.9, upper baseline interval 25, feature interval 14.4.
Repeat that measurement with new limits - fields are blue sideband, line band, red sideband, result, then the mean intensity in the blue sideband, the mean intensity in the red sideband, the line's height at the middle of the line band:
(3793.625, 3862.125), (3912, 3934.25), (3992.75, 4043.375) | 0.32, 14.2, 25.6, 19.9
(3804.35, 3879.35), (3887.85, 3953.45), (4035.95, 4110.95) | 0.13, 14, 25.4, 17.9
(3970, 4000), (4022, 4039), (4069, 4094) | -0.10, 21.2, 26.4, 23.6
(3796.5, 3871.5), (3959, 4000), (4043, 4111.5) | 0.16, 14.3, 25.2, 20.8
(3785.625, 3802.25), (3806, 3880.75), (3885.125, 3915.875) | 0.24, 16.6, 18.2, 17.3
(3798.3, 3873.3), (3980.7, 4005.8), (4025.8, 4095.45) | -0.08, 14.3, 25.6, 22.2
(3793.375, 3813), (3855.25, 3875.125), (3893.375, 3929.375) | 0.27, 18.3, 18.1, 18.2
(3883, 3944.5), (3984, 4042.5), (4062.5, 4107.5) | -0.20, 15.2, 25.1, 21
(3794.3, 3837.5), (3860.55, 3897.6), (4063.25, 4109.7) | 0.11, 14.2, 25.2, 16.8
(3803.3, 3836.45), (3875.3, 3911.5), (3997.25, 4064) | 0.07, 13.8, 25.5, 17.9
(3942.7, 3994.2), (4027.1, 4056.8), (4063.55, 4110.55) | -0.15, 17.5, 25.3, 22.3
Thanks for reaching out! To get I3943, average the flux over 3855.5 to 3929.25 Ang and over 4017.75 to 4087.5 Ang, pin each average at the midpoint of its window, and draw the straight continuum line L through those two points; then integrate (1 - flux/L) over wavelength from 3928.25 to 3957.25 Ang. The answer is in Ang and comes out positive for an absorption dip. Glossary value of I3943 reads 9.3 Ang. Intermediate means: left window 16.3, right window 25.4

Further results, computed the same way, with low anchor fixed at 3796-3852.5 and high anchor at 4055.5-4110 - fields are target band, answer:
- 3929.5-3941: 7.2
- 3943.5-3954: 0.7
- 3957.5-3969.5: 5.4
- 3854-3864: 1.0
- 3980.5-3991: -1.0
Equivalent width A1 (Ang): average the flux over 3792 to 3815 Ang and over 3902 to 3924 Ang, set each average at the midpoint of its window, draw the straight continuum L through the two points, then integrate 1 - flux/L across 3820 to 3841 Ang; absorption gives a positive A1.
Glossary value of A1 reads 9.98 Ang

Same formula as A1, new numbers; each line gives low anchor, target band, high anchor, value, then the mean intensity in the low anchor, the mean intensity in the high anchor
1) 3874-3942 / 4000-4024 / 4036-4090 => -3.93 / 15.3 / 25.4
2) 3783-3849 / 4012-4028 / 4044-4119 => -2.55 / 15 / 25.5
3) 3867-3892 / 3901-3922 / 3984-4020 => -2.90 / 14.4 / 24.7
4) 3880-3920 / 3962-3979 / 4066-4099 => 7.68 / 18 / 26.1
